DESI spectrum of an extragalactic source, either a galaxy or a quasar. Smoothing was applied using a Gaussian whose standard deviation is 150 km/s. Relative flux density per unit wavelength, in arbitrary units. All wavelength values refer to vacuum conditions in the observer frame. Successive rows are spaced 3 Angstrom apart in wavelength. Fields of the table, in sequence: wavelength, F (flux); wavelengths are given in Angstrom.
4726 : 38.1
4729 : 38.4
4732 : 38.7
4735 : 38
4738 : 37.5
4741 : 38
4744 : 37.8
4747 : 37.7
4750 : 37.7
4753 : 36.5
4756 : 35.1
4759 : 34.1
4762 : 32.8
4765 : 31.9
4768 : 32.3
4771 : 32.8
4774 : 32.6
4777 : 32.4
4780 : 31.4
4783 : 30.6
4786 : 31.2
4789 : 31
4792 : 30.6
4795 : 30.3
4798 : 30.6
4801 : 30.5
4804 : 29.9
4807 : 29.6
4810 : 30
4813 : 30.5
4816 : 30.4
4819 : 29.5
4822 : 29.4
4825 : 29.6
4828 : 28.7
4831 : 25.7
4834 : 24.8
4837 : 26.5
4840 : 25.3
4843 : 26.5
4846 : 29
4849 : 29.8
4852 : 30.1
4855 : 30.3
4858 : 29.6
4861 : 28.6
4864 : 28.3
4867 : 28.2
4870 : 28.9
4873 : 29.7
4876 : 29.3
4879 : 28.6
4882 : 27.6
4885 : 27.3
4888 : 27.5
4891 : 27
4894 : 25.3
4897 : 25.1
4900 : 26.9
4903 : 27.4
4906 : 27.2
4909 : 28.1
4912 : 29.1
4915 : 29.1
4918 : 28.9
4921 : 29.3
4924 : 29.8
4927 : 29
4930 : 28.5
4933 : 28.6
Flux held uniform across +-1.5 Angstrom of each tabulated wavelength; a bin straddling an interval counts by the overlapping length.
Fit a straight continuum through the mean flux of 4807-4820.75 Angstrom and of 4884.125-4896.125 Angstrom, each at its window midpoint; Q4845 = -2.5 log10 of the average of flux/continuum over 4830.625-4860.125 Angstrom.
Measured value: 0.029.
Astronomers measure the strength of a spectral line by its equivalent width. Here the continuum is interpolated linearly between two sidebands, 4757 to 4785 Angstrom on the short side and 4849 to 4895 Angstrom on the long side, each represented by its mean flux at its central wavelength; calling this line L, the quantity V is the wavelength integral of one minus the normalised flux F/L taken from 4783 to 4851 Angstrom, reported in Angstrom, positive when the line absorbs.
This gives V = 3.3 Angstrom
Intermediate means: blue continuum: 32.4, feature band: 29.1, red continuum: 28.5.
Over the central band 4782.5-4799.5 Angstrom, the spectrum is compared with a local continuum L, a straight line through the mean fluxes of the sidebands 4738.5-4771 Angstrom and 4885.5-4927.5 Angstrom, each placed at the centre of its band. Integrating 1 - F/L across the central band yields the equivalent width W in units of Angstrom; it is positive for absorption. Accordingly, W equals 1.4 Angstrom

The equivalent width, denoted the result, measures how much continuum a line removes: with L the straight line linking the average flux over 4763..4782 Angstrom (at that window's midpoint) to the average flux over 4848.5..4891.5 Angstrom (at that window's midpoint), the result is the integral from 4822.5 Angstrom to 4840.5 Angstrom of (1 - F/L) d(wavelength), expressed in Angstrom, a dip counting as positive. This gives 1.86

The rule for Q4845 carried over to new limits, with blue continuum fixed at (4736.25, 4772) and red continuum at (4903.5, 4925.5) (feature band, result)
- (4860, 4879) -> 0.06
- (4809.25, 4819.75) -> 0.09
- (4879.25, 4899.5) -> 0.12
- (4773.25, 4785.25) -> 0.09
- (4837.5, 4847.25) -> 0.18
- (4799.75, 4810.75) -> 0.11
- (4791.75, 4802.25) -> 0.11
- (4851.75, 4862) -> 0.05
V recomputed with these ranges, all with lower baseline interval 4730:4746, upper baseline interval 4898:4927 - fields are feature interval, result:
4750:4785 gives 3.1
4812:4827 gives 1.7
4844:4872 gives 2.0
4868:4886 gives 1.0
